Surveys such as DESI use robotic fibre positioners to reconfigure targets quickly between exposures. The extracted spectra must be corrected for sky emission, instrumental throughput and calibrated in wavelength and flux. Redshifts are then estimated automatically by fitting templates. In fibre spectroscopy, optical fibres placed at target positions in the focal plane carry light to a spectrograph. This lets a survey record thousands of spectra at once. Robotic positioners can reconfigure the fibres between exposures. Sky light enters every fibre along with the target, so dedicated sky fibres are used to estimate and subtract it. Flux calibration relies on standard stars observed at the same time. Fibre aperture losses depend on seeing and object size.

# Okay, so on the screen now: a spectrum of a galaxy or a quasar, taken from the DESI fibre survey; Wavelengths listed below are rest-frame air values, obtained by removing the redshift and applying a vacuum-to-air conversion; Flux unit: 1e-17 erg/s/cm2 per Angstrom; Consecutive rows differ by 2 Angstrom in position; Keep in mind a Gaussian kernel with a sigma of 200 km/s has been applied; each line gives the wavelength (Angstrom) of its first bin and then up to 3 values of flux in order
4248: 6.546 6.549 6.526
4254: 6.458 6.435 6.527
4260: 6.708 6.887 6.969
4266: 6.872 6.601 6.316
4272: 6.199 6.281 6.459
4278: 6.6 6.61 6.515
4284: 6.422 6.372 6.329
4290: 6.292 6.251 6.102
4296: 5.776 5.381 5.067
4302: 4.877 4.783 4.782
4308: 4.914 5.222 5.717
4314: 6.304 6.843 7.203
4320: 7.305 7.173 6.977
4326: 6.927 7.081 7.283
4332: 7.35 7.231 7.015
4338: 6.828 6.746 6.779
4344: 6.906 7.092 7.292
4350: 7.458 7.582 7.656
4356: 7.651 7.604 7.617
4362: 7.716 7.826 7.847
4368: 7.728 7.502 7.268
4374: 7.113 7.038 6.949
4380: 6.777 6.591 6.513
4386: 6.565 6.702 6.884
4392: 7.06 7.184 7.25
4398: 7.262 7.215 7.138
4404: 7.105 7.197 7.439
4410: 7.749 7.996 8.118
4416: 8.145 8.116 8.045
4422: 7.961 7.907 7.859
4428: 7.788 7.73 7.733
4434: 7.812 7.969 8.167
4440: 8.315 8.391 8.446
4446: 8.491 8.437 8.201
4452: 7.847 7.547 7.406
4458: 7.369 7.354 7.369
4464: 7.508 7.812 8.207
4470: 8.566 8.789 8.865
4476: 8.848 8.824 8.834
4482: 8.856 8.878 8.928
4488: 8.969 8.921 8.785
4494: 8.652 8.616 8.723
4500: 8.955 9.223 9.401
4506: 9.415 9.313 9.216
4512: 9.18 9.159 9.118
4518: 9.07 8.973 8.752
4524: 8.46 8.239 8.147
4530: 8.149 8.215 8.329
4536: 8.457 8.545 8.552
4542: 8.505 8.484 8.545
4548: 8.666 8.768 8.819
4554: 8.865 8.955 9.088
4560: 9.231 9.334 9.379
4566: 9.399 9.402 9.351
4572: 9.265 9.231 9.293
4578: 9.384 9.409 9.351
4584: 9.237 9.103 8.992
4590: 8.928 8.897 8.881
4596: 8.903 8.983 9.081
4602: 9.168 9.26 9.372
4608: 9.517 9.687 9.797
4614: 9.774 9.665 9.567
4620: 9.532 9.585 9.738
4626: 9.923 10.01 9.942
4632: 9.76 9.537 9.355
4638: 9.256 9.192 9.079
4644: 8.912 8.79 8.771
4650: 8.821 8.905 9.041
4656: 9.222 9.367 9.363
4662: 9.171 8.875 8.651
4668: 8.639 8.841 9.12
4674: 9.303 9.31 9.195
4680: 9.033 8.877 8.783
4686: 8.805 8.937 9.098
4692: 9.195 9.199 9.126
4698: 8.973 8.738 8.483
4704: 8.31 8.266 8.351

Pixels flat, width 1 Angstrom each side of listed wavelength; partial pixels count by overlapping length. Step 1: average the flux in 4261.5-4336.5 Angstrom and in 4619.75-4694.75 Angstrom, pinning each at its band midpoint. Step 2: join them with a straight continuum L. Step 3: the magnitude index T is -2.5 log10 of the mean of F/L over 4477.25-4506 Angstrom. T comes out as -0.14 mag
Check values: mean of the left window 6.34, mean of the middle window 8.92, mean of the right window 9.18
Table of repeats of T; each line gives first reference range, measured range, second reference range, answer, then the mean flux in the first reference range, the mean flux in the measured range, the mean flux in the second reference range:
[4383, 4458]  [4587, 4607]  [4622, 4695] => -0.03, 7.66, 9.05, 9.17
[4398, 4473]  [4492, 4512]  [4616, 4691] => -0.10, 7.86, 9.05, 9.2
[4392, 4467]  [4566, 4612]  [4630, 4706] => -0.08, 7.76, 9.23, 9.03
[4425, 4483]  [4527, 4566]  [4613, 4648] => 0.02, 8.12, 8.7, 9.49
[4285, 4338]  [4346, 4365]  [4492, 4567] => -0.12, 6.26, 7.57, 8.83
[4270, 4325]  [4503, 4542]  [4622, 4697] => -0.10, 6.11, 8.77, 9.17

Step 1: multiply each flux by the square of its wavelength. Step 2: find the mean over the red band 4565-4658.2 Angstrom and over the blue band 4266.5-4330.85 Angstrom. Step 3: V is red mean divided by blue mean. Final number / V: 1.72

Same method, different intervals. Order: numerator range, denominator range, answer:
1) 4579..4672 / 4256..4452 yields 1.48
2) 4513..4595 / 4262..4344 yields 1.56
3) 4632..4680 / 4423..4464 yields 1.26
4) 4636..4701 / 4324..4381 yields 1.43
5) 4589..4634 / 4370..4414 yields 1.46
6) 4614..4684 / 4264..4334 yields 1.72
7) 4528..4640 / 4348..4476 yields 1.29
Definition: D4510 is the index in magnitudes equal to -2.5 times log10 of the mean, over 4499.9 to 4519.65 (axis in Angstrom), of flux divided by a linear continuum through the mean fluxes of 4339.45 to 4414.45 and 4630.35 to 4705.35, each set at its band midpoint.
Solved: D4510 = -0.143 mag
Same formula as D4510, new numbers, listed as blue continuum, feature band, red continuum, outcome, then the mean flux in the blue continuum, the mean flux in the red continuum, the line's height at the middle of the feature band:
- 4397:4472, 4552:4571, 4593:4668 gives -0.050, 7.84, 9.3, 8.79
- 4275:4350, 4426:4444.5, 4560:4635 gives -0.044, 6.41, 9.39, 7.7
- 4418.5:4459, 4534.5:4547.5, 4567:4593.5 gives 0.044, 7.97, 9.21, 8.87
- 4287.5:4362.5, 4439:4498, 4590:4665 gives -0.062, 6.6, 9.31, 7.89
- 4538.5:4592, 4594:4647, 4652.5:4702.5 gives -0.046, 9.05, 9.02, 9.03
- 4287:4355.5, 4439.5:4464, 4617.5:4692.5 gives -0.050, 6.49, 9.19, 7.55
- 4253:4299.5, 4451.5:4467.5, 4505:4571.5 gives 0.080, 6.39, 8.85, 8.11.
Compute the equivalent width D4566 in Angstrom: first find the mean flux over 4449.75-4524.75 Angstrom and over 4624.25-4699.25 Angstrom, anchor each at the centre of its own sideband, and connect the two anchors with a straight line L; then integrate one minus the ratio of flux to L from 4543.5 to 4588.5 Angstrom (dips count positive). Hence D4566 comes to -1.4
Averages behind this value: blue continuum 8.61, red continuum 9.15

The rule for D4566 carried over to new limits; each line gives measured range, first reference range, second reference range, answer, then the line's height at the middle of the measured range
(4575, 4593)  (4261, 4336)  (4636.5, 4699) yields -1.6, 8.42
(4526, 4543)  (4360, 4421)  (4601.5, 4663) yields 0.4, 8.56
